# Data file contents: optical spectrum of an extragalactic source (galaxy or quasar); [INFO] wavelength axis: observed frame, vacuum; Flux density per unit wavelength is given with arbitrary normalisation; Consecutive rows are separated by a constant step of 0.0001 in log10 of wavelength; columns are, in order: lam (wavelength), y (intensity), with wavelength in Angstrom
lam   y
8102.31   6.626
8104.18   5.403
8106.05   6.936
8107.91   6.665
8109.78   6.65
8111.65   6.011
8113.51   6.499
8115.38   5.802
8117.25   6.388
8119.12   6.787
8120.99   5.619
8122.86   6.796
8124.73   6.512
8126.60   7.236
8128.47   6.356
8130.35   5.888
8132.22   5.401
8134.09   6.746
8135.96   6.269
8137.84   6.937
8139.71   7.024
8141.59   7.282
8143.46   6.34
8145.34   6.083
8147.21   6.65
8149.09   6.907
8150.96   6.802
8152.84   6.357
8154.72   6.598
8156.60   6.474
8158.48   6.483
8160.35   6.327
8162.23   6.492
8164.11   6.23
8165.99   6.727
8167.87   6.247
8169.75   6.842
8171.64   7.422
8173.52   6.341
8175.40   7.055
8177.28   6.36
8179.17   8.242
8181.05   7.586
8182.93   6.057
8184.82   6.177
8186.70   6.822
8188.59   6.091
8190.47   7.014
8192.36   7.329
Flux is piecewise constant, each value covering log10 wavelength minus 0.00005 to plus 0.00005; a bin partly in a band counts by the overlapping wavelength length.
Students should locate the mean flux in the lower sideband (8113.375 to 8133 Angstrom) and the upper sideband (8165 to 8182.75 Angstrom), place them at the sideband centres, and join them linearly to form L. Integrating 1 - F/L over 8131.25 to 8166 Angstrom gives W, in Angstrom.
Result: 0.5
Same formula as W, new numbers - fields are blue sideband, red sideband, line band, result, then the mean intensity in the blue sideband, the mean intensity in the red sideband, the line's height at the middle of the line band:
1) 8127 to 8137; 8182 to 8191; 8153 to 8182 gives -1.91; 6.2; 6.41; 6.33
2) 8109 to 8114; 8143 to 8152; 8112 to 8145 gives 0.09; 6.38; 6.57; 6.47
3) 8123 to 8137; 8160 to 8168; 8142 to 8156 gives -0.35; 6.37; 6.43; 6.4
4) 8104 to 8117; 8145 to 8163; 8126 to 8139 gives 0.09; 6.34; 6.53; 6.44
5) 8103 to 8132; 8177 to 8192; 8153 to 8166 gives 0.39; 6.35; 6.83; 6.65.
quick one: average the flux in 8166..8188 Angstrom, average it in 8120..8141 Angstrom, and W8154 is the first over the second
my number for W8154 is 1.06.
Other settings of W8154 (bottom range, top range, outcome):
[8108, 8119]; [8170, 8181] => 1.12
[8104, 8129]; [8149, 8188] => 1.04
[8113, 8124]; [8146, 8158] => 1.05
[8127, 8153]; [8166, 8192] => 1.04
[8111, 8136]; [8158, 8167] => 1.02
